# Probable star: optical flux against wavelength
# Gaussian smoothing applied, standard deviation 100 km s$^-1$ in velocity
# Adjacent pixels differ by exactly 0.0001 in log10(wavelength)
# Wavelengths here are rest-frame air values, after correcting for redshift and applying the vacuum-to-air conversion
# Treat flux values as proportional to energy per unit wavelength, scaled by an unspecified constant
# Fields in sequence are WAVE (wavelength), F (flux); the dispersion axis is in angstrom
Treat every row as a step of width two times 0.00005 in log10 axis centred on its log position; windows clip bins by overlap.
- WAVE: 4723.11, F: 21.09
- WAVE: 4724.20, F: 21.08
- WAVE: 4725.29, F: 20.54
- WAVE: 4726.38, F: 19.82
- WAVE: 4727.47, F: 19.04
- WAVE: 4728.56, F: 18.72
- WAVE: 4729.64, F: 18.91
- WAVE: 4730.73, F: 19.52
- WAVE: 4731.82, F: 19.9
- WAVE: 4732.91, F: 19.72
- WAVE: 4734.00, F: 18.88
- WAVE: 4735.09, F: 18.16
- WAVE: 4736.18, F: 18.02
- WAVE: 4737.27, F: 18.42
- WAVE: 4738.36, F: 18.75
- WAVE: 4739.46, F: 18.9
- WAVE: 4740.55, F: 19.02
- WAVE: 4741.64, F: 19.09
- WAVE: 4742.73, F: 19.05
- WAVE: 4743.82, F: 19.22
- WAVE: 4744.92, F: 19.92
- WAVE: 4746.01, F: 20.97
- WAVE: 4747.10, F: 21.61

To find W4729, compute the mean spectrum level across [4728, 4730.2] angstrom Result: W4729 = 18.9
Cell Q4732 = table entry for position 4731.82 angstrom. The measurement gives 19.9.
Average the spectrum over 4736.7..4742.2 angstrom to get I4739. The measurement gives 18.8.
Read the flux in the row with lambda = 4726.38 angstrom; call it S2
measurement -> 19.82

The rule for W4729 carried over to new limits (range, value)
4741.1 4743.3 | 19.1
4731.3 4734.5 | 19.5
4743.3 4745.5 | 19.6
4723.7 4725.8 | 20.8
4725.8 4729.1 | 19.2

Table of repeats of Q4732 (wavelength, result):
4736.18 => 18.02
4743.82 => 19.22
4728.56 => 18.72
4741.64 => 19.09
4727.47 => 19.04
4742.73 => 19.05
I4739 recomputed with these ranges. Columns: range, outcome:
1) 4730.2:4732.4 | 19.7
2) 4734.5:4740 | 18.4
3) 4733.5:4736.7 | 18.4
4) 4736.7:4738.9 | 18.6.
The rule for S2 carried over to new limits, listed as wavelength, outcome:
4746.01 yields 20.97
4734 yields 18.88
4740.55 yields 19.02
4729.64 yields 18.91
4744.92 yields 19.92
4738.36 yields 18.75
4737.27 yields 18.42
